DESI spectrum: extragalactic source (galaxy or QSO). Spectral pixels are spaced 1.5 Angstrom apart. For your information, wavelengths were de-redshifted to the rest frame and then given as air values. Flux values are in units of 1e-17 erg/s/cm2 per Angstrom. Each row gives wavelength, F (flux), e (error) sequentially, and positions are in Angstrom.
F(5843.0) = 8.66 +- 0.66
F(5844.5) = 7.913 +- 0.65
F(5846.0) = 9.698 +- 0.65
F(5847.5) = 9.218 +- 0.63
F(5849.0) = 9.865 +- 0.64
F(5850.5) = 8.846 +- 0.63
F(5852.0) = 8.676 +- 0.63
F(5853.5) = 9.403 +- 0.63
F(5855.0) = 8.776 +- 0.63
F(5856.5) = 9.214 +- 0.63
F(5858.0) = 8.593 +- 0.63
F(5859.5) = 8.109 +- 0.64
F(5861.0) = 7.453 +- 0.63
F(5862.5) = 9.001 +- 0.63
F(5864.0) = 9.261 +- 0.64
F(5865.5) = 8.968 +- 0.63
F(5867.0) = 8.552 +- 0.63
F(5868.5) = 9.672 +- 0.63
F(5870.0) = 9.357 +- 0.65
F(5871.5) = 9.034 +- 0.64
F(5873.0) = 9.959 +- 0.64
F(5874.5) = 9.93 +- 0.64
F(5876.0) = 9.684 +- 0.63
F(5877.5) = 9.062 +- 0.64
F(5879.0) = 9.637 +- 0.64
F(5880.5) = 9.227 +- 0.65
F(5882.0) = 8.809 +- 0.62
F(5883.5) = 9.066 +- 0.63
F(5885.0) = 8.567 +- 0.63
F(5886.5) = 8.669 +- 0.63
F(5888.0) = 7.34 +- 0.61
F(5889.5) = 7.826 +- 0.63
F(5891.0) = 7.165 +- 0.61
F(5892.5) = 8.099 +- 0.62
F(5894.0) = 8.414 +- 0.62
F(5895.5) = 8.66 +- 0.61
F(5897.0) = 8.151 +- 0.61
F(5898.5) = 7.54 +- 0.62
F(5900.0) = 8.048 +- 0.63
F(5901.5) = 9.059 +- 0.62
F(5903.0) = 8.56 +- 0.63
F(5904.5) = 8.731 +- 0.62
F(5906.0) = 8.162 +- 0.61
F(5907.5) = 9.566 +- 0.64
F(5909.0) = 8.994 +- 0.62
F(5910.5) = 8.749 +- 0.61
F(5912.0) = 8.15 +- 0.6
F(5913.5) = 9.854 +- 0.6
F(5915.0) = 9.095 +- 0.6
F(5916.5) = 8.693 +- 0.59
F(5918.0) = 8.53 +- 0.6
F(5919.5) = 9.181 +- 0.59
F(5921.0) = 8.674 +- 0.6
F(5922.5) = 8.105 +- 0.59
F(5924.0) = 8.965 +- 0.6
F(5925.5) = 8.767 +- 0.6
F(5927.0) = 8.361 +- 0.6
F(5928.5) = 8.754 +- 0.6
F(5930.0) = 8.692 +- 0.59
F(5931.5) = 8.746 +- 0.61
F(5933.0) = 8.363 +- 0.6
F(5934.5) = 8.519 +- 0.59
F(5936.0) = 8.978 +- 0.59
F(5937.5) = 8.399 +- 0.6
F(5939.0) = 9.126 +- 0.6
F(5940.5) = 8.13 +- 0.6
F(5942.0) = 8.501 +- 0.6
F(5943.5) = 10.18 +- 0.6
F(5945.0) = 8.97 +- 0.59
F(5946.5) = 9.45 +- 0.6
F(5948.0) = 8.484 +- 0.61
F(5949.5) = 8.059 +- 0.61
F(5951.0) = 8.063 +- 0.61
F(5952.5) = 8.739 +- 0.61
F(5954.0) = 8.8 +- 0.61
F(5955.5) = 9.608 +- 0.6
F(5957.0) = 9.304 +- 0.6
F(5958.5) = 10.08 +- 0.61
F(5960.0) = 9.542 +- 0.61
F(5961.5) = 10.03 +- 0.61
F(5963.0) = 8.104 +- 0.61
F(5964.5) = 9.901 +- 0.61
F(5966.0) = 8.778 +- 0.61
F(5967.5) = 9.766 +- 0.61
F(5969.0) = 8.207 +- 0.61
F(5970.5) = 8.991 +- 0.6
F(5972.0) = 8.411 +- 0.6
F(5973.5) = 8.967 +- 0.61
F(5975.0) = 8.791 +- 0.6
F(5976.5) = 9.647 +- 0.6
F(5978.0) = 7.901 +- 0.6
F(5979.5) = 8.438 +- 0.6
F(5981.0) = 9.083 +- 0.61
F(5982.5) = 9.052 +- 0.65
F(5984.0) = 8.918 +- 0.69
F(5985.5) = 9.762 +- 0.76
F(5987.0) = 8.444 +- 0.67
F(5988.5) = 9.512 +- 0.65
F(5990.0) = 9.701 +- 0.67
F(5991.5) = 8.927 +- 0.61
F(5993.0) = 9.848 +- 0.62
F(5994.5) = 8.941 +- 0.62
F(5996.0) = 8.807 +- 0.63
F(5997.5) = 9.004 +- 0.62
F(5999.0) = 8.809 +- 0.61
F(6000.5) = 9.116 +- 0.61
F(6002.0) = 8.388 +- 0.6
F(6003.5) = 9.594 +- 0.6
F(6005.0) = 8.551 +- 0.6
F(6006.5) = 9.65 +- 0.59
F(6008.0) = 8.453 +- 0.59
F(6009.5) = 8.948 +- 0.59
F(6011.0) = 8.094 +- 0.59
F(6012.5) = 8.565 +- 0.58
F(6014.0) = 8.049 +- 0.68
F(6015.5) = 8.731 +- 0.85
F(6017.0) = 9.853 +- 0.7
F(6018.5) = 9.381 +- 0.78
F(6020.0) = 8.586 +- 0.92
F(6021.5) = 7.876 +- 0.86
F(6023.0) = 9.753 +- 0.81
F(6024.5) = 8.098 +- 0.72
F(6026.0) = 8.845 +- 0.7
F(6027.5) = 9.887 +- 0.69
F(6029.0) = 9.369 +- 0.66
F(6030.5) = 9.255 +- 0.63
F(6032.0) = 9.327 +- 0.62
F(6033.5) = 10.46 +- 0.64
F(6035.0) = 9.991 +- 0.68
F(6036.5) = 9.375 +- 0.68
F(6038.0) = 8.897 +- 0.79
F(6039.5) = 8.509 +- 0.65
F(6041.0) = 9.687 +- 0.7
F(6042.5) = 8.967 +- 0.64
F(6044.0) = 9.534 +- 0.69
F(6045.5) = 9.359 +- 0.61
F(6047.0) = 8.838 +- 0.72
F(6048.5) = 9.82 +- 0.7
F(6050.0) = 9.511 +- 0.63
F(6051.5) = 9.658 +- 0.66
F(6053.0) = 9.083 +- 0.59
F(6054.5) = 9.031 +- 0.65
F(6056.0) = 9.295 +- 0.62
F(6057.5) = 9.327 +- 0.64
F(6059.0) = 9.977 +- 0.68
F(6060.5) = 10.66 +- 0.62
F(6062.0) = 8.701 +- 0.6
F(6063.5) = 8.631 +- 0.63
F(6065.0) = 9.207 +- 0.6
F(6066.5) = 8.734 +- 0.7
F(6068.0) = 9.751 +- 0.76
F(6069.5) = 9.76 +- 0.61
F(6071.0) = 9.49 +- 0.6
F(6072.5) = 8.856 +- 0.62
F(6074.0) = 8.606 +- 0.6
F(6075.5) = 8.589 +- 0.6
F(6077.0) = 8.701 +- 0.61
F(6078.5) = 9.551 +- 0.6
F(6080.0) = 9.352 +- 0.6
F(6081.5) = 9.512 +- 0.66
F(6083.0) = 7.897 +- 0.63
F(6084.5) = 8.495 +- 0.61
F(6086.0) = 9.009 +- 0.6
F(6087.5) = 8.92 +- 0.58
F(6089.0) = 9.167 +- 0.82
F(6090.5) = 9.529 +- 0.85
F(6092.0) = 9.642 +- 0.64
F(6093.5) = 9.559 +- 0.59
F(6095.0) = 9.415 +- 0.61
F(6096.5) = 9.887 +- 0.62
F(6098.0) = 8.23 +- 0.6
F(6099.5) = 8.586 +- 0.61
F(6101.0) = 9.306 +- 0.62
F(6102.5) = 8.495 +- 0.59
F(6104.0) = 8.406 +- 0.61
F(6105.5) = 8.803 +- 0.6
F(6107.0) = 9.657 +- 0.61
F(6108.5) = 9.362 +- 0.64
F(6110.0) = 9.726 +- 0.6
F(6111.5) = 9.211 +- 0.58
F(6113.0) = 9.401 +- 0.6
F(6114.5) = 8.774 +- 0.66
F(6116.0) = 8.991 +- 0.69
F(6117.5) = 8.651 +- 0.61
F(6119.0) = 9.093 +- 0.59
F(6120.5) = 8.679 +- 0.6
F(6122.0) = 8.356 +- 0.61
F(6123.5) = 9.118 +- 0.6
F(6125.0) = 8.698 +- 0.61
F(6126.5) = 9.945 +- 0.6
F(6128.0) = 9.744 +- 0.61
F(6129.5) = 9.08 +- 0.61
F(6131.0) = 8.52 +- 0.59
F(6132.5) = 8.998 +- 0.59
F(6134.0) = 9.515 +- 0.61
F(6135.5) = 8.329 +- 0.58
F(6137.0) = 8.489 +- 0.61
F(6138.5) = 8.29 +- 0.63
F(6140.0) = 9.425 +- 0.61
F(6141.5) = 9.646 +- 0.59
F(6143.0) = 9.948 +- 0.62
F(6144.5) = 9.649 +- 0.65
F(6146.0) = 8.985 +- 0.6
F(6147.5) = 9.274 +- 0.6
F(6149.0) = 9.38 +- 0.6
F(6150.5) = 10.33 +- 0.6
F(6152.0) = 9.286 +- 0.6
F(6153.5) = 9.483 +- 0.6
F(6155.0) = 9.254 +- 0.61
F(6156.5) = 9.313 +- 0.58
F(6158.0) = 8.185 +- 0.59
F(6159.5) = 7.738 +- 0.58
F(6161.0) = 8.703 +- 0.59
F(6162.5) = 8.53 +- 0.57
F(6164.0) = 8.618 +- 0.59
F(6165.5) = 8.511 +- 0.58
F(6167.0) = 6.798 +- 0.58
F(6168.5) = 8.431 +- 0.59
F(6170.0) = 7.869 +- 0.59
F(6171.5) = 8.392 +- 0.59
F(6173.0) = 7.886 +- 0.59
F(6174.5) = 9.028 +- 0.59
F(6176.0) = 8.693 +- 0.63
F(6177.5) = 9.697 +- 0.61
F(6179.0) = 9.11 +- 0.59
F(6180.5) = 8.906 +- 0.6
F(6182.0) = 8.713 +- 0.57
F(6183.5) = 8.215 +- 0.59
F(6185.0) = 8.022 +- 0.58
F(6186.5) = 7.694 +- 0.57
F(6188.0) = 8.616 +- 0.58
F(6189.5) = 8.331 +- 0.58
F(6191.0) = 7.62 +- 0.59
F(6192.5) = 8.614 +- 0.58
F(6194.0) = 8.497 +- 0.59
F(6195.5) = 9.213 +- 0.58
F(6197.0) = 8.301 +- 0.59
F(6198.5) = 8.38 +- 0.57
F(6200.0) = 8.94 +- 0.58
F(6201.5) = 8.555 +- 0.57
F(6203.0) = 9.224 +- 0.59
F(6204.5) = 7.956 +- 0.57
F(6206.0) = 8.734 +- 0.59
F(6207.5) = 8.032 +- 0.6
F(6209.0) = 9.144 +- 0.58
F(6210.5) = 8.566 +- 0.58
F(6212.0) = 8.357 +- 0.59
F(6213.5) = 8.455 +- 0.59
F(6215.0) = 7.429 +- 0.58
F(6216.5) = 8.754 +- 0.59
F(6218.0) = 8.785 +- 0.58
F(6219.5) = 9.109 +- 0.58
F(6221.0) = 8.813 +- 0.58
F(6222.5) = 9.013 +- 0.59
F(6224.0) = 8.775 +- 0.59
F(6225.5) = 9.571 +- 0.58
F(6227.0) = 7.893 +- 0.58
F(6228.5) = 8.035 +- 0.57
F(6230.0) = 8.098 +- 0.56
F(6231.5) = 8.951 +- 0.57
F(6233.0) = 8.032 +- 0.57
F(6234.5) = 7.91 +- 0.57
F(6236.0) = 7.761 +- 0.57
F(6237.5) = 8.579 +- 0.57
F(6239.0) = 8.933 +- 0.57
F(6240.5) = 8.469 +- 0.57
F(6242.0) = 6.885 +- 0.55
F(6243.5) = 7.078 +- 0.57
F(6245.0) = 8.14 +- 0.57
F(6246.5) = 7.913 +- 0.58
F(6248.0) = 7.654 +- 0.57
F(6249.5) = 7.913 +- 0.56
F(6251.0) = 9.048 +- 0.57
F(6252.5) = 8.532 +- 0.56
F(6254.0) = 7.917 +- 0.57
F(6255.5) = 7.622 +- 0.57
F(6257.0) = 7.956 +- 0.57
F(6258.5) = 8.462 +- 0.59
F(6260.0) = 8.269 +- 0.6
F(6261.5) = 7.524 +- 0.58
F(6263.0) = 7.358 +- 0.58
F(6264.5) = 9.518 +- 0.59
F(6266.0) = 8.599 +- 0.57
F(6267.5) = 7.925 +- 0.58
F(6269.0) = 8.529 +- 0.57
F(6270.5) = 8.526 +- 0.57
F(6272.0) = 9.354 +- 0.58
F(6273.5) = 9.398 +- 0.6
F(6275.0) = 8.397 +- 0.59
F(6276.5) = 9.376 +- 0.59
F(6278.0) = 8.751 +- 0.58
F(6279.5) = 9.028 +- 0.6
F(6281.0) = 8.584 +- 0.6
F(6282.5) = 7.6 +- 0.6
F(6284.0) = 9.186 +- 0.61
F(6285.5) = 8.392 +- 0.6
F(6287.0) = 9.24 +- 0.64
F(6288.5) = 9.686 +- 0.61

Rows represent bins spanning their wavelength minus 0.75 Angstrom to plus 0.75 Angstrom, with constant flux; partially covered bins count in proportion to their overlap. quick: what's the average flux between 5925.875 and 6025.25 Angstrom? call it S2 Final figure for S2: 8.91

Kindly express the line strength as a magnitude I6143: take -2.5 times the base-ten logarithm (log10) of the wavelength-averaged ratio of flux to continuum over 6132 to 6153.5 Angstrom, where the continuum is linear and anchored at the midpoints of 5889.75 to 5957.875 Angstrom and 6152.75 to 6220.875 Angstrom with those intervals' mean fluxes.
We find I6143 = -0.09 mag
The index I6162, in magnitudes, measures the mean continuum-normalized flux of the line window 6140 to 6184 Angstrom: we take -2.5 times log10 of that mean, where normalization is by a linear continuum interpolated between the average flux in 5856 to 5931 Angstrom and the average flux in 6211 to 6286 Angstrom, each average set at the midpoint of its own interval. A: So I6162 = -0.05 mag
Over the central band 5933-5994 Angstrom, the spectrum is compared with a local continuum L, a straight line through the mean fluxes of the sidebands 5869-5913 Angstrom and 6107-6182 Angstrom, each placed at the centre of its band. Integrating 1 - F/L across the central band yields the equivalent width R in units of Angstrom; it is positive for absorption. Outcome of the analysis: -1.5 Angstrom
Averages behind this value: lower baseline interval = 8.71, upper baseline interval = 8.94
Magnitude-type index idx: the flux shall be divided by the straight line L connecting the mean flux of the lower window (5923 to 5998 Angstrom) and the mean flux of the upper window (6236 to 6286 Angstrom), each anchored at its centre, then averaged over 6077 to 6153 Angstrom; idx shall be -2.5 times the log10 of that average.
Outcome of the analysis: -0.06 mag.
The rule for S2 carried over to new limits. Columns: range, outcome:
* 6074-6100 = 9.05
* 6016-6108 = 9.19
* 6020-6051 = 9.25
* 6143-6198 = 8.68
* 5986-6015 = 8.92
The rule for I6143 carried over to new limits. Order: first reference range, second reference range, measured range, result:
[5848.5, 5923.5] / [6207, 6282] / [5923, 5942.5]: 0.01 mag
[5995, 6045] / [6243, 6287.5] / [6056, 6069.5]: -0.05 mag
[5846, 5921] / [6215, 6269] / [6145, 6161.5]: -0.09 mag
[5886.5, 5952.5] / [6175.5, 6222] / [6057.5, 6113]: -0.07 mag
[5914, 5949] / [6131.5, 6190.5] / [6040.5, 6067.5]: -0.07 mag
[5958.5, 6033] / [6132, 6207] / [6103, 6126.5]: -0.03 mag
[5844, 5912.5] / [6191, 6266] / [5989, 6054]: -0.06 mag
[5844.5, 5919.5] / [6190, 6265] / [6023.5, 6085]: -0.08 mag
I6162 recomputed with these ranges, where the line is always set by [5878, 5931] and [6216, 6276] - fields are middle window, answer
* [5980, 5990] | -0.08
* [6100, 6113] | -0.08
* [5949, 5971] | -0.06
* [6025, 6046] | -0.11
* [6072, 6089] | -0.05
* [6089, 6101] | -0.10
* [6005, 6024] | -0.04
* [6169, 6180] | -0.03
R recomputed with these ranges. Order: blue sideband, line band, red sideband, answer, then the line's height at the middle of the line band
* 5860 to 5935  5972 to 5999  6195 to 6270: -1.2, 8.63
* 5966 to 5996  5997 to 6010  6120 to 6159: 0.1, 9.02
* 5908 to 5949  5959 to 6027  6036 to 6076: 0.5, 9.03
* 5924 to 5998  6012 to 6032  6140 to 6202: -0.2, 8.88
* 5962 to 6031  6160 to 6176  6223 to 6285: 0.5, 8.55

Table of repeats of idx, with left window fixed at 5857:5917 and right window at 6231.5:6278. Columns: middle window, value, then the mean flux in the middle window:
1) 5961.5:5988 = -0.037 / 8.93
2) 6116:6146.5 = -0.078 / 9.06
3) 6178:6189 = -0.017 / 8.49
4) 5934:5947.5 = -0.030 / 8.92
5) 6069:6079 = -0.068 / 9.05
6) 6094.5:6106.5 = -0.054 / 8.9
